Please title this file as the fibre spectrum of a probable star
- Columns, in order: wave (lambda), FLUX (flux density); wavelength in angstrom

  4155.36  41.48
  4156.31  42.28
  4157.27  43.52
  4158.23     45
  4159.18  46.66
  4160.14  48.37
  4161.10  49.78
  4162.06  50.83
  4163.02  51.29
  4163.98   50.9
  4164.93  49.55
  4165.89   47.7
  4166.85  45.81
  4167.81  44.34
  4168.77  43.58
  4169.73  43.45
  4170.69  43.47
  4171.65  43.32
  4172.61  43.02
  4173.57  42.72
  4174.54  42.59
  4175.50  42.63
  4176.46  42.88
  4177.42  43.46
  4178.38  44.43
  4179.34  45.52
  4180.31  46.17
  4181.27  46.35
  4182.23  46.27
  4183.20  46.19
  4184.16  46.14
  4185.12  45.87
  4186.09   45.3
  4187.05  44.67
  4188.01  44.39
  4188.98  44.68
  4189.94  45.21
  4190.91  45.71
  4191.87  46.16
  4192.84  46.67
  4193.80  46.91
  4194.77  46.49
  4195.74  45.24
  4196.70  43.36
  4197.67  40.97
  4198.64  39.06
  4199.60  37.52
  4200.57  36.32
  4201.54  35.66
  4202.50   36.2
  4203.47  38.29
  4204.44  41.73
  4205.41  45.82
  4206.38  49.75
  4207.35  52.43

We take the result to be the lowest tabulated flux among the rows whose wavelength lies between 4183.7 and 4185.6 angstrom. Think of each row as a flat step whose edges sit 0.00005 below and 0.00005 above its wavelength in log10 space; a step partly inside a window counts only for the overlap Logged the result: 45.87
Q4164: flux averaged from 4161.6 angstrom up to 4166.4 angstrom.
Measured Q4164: 50.1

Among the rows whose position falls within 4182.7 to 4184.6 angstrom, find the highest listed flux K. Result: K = 46.19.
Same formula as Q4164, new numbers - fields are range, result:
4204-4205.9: 43.8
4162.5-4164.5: 51.2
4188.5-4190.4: 45.1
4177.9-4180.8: 45.4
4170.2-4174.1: 43.1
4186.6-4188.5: 44.5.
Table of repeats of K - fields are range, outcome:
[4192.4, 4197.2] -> 46.91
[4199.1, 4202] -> 37.52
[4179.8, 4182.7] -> 46.35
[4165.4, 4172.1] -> 47.7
